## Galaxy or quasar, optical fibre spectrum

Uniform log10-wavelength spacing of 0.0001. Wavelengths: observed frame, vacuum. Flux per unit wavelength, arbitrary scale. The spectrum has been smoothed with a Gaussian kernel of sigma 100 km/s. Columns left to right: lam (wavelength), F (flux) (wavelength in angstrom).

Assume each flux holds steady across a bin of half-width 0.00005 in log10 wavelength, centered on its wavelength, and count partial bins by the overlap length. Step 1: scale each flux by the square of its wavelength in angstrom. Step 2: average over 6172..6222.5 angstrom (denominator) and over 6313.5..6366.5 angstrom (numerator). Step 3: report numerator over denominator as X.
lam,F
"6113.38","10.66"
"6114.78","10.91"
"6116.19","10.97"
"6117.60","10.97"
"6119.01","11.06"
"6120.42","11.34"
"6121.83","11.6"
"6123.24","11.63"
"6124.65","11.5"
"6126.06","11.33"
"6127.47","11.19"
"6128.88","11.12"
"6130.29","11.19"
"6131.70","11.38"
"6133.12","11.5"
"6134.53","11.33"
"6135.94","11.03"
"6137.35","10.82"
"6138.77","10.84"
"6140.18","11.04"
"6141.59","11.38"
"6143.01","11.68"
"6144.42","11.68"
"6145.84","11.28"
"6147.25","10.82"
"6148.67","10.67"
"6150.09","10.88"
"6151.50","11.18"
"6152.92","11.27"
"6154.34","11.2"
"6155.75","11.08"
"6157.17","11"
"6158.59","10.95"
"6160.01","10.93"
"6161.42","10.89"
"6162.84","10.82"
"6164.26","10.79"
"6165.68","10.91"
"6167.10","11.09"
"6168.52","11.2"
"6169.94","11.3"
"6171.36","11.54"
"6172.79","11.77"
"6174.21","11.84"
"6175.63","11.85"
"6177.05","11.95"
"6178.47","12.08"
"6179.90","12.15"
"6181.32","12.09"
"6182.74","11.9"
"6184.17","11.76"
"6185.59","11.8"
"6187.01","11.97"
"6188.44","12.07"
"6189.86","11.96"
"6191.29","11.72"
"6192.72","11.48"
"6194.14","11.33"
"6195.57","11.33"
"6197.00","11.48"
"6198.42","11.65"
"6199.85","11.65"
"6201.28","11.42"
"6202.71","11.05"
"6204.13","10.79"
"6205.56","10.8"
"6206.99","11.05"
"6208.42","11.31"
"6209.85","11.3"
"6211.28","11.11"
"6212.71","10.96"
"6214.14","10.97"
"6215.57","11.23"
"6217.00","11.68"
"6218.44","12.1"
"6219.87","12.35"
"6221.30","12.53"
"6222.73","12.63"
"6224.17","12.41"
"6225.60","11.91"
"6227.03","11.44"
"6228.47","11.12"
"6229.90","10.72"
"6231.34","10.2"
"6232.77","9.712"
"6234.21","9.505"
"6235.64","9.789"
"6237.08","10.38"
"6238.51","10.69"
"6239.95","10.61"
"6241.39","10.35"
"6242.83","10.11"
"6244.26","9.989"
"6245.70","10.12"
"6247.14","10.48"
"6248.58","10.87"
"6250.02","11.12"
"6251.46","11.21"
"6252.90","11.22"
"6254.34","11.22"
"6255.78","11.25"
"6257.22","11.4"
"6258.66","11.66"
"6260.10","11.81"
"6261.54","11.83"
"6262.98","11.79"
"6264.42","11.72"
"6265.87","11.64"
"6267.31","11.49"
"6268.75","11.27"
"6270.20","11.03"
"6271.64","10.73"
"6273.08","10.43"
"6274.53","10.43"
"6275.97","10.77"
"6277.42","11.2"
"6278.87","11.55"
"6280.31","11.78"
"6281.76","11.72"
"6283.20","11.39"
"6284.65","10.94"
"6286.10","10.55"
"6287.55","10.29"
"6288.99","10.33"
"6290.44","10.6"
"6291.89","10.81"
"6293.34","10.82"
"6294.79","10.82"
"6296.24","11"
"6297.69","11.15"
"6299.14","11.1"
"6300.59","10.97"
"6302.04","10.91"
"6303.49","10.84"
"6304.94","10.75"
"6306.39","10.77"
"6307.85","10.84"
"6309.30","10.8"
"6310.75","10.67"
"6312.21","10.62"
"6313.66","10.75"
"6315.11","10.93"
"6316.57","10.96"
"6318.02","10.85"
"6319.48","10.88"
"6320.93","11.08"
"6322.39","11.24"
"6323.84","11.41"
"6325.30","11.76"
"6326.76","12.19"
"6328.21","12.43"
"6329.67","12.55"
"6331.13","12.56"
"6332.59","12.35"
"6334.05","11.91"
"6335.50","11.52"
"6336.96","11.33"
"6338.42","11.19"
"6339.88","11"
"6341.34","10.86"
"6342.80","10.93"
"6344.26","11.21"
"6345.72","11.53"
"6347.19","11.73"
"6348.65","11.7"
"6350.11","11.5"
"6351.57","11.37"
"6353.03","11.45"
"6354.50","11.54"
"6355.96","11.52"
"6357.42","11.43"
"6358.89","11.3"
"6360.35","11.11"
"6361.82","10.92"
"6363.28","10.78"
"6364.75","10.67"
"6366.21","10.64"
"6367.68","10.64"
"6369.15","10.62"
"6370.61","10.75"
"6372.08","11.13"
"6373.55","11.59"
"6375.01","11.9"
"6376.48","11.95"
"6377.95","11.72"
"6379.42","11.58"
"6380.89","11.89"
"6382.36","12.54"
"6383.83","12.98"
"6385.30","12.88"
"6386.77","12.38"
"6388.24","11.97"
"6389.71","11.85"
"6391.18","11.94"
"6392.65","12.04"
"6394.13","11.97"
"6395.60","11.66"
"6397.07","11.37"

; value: 1.0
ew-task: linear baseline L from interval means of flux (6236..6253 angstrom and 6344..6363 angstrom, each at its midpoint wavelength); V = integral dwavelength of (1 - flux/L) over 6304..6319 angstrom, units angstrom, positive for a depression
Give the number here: 0.4 angstrom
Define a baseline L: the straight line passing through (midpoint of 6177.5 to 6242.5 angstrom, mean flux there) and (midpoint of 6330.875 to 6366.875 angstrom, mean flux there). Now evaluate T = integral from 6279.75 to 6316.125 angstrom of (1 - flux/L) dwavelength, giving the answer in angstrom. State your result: 1.5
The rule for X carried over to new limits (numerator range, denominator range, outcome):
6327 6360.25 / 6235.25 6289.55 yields 1.08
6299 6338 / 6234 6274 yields 1.05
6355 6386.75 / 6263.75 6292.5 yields 1.07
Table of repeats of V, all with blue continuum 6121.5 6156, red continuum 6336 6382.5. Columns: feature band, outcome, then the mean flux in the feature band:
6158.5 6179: -0.18 angstrom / 11.3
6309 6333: -0.27 angstrom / 11.4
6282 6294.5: 0.57 angstrom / 10.8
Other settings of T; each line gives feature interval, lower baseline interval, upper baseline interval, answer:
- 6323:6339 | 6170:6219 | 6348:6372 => -1.0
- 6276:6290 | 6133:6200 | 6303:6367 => 0.3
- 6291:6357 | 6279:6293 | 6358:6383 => -1.0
